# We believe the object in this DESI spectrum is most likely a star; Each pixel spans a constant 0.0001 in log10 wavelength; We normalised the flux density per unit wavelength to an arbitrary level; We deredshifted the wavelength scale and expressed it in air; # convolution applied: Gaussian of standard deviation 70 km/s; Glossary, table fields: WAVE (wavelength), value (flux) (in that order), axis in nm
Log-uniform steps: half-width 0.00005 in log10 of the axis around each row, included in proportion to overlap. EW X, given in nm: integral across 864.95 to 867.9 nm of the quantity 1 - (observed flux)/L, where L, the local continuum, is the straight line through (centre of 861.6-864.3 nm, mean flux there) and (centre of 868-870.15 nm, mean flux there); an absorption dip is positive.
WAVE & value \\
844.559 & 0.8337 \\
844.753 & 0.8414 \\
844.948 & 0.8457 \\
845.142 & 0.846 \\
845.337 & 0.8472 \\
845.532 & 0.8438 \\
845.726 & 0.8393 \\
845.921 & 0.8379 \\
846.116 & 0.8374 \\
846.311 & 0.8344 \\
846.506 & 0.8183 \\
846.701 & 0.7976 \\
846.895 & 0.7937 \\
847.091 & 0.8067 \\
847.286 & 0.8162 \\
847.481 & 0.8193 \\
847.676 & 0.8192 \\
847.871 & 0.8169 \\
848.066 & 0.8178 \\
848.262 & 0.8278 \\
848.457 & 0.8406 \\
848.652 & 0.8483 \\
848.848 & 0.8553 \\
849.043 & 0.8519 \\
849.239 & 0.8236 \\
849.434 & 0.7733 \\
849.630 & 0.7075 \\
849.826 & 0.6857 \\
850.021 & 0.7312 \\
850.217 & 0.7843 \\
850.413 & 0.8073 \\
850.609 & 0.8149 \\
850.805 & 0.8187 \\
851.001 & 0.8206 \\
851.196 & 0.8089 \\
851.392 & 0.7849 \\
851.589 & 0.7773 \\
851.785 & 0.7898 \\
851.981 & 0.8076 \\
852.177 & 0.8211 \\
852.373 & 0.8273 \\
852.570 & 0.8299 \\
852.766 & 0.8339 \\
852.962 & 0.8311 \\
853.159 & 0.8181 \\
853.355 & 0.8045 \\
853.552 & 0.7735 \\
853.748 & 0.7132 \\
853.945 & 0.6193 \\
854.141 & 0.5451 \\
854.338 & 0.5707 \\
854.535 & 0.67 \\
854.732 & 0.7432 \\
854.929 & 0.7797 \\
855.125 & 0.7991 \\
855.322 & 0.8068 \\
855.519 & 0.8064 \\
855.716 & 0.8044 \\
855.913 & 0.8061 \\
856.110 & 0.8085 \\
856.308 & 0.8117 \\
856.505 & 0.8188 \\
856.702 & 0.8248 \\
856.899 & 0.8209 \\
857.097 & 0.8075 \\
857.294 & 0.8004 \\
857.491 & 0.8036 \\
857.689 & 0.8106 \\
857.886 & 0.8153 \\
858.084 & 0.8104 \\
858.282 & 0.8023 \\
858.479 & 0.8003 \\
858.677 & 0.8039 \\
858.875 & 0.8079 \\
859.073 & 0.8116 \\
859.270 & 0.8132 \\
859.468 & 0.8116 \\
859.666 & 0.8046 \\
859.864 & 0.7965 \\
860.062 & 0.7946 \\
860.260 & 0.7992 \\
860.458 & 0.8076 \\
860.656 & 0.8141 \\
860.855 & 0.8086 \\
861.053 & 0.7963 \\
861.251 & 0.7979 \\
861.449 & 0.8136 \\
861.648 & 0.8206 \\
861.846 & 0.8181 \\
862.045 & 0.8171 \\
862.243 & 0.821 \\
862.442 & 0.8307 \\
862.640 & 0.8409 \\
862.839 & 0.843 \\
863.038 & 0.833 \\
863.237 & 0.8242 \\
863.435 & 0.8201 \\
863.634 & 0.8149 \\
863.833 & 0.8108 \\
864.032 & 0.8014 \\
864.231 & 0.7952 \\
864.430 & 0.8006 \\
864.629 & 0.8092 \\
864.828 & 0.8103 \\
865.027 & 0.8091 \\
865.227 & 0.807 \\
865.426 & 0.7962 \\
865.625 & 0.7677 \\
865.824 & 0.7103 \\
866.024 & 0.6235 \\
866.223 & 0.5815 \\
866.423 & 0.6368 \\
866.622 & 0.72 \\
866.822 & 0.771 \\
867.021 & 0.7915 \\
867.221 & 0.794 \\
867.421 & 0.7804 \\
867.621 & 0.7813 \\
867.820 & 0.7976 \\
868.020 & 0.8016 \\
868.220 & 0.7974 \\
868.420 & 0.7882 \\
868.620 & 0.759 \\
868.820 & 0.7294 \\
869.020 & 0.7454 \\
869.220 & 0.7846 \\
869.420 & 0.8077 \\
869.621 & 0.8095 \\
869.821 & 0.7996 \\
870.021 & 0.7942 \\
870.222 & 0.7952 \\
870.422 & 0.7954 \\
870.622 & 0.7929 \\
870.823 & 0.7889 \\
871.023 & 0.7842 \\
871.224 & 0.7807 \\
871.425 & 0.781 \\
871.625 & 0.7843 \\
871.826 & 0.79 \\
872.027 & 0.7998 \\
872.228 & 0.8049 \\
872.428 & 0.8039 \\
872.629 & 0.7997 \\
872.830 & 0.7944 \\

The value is 0.20 nm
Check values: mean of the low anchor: 0.821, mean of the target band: 0.744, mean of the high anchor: 0.783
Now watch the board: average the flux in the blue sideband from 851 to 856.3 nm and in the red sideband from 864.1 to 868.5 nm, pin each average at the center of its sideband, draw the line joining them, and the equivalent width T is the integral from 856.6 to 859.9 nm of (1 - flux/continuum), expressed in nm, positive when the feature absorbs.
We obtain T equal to -0.18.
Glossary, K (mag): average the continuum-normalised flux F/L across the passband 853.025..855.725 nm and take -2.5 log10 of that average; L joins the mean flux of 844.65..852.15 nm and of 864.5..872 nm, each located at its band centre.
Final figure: 0.10 mag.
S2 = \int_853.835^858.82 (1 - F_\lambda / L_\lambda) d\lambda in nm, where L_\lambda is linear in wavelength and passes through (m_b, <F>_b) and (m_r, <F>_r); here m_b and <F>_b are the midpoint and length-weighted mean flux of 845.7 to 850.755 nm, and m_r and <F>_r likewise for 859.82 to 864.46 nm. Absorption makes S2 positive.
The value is 0.24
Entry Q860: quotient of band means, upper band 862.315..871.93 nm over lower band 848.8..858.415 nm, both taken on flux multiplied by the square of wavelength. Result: 1.0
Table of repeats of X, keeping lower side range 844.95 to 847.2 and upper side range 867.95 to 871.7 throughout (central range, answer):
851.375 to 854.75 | 0.26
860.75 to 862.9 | -0.05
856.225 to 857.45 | -0.01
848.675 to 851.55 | 0.10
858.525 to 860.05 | 0.00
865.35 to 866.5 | 0.16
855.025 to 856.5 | 0.01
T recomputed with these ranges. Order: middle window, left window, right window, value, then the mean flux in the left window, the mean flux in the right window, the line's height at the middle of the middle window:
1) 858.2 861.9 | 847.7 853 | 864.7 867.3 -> -0.20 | 0.805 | 0.74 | 0.765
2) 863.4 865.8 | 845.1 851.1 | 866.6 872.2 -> -0.03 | 0.812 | 0.785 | 0.791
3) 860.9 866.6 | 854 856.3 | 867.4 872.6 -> -0.14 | 0.741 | 0.788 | 0.768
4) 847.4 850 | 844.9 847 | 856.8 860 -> 0.07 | 0.831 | 0.807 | 0.825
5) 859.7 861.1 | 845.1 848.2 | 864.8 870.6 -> -0.03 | 0.824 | 0.765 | 0.785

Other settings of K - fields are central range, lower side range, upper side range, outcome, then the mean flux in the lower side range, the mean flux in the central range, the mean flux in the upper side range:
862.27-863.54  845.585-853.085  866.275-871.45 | -0.06 mag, 0.81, 0.831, 0.775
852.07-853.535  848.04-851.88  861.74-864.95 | -0.02 mag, 0.798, 0.821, 0.818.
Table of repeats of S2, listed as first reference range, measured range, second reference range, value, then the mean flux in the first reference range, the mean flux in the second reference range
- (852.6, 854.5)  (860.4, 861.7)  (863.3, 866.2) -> -0.079 nm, 0.725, 0.779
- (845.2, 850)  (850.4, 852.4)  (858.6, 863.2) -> 0.018 nm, 0.814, 0.813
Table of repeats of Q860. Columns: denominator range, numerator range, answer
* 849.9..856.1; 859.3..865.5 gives 1.07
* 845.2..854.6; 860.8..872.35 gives 1.03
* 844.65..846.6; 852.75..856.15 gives 0.91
